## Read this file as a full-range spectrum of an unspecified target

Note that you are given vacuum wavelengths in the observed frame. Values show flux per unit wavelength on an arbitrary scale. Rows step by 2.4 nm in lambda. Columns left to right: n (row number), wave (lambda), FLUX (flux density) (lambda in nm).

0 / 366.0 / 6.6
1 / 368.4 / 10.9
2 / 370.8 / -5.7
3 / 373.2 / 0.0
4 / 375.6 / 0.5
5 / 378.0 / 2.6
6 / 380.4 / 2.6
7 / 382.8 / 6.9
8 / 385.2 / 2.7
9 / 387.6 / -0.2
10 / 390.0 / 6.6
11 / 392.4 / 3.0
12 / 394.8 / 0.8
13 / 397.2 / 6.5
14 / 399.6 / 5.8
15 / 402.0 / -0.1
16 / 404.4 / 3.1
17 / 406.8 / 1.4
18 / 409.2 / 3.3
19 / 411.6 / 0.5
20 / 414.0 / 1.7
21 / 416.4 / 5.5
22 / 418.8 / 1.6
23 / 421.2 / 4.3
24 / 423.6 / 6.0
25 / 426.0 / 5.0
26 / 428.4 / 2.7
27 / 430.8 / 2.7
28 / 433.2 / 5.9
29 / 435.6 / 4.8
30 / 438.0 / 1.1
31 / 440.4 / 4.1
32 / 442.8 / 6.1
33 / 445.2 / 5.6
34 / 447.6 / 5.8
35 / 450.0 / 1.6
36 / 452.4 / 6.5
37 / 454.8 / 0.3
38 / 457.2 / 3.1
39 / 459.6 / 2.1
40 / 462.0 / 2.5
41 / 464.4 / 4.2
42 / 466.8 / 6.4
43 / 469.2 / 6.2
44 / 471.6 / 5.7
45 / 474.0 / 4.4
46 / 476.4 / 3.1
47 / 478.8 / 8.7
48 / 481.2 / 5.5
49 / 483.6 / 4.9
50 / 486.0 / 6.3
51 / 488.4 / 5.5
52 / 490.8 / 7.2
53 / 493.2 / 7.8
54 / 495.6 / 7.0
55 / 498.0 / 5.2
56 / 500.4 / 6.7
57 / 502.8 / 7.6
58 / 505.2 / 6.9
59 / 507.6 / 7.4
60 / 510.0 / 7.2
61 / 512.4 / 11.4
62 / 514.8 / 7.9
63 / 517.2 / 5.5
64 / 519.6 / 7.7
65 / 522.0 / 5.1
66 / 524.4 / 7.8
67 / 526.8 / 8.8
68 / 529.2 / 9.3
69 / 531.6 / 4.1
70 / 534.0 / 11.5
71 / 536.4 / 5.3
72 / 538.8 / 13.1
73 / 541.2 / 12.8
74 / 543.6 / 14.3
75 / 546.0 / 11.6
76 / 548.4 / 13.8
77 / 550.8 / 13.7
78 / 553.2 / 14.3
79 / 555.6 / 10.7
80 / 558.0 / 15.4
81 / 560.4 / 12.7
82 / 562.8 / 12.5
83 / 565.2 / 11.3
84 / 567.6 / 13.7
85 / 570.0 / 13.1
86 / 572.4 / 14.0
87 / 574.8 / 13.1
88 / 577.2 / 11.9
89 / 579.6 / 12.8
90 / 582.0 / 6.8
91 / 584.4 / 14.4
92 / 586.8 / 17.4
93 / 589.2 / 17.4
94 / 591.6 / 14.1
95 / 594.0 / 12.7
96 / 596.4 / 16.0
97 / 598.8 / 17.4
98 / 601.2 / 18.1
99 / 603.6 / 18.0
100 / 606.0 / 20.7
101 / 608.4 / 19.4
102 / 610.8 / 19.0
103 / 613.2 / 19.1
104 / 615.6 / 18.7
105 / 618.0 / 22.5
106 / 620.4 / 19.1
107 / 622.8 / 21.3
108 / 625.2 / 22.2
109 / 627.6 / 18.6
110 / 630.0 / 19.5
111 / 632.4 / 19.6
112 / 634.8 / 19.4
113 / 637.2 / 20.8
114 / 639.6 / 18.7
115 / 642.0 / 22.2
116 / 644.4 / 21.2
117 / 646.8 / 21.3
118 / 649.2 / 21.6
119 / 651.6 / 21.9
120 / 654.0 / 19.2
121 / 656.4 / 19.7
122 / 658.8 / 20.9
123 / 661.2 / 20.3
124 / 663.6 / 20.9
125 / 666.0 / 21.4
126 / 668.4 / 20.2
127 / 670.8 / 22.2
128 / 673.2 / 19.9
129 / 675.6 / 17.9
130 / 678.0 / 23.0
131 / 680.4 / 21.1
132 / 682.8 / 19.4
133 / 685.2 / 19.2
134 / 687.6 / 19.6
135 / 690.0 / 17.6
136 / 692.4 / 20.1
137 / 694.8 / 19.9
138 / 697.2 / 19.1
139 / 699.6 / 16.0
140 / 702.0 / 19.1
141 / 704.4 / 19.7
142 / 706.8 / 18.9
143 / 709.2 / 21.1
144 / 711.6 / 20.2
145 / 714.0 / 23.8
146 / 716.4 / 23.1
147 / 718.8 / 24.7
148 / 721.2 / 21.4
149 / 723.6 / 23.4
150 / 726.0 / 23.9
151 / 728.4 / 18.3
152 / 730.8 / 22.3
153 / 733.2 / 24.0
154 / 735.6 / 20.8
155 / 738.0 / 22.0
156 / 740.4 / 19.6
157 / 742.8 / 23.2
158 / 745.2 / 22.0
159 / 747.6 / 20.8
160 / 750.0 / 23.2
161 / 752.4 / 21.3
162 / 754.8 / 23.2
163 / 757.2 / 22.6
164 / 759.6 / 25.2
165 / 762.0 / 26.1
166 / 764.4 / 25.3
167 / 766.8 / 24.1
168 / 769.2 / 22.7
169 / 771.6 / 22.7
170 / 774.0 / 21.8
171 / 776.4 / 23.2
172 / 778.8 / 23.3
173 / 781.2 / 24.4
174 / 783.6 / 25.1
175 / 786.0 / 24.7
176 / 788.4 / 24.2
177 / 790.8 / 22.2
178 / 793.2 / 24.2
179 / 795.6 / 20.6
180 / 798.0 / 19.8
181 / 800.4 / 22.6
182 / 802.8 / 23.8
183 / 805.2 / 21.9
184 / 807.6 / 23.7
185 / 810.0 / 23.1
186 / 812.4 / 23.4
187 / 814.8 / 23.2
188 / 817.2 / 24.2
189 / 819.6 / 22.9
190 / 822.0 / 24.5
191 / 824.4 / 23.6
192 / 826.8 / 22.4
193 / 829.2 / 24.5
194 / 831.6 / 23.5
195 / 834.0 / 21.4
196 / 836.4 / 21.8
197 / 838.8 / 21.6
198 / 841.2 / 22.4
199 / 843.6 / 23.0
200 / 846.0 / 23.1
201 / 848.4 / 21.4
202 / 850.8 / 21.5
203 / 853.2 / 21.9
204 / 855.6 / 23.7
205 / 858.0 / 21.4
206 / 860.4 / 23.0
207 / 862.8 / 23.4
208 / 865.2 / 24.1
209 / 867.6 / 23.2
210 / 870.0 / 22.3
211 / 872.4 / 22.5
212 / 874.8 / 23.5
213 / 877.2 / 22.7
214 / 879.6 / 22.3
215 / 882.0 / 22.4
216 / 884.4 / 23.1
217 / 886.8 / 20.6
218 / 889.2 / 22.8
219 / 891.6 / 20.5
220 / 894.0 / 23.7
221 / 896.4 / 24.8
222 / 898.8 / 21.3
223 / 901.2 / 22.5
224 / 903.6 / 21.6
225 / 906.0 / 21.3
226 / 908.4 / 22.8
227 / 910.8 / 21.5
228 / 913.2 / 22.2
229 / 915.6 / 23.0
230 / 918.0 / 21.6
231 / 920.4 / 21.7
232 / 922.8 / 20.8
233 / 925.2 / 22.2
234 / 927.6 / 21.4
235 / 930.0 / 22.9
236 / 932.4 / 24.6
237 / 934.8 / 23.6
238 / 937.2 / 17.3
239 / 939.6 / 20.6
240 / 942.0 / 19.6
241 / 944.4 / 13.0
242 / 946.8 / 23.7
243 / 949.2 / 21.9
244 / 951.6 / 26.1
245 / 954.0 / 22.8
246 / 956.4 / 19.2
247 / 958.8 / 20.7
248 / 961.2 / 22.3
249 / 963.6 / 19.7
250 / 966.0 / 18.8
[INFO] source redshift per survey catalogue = 0.35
